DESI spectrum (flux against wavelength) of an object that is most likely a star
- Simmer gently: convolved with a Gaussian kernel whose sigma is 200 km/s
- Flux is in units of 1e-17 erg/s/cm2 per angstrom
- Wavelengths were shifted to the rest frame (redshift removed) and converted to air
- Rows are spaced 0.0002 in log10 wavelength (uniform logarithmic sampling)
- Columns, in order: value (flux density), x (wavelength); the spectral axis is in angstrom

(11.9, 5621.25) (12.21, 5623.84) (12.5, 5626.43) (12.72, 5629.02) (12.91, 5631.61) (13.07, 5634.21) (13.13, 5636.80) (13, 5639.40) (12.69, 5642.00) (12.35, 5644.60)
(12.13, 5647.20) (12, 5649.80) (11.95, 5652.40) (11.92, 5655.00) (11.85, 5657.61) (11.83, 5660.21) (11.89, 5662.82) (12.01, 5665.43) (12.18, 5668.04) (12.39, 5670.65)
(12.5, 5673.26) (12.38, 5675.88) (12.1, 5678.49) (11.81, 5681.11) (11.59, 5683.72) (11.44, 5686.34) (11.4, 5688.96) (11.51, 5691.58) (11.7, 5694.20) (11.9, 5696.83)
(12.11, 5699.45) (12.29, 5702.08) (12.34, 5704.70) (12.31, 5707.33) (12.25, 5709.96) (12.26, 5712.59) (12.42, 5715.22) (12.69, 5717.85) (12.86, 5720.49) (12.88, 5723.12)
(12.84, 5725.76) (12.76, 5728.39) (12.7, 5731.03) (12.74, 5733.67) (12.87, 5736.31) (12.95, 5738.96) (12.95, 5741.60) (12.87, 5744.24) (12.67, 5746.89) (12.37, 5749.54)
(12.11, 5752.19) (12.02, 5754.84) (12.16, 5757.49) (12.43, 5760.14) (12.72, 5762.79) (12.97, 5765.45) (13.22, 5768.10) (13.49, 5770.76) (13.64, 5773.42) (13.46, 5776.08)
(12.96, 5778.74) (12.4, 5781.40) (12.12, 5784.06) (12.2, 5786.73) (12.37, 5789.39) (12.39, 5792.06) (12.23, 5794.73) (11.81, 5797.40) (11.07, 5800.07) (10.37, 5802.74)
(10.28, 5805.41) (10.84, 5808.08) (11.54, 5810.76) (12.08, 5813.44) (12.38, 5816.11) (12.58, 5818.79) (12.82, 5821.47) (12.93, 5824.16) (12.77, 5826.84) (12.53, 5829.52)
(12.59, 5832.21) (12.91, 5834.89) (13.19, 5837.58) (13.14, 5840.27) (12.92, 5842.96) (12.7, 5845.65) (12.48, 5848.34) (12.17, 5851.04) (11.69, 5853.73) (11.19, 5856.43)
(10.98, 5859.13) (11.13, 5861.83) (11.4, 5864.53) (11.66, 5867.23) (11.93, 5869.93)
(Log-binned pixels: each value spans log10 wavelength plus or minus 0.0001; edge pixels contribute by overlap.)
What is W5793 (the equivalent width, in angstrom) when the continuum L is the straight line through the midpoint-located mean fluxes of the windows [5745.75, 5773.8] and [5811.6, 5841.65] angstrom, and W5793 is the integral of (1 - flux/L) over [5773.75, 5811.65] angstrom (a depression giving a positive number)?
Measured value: 2.3 angstrom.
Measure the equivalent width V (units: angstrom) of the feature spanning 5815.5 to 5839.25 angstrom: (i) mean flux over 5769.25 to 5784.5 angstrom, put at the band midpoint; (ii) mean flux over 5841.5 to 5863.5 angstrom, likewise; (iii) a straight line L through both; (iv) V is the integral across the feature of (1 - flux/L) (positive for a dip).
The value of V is -0.9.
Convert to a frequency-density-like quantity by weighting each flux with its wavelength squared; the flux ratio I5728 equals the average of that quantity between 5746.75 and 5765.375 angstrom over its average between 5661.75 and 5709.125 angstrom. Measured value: 1.1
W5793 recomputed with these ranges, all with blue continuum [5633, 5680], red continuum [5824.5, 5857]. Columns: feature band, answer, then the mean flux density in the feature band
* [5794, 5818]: 2.13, 11.4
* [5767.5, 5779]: -0.86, 13.4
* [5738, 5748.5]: -0.36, 12.8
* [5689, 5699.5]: 0.54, 11.7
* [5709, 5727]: -0.32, 12.6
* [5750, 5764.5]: 0.16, 12.3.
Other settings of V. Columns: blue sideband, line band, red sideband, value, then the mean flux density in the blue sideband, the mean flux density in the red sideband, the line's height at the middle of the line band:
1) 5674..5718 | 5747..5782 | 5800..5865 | -2.1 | 12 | 12.1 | 12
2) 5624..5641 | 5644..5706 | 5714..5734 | 4.0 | 12.8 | 12.7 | 12.8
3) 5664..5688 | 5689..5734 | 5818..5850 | -0.5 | 12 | 12.8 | 12.2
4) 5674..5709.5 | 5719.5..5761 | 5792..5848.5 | -2.1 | 11.9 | 12.2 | 12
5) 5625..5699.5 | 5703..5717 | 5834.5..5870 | -0.2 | 12.2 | 12.1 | 12.2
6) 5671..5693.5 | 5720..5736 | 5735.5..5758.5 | -0.6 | 11.9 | 12.5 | 12.3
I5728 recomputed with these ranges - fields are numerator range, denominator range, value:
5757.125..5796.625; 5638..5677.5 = 1.09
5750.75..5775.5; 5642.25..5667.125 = 1.10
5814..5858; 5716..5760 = 1.03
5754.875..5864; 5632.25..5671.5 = 1.06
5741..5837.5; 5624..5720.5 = 1.06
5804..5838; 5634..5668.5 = 1.06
